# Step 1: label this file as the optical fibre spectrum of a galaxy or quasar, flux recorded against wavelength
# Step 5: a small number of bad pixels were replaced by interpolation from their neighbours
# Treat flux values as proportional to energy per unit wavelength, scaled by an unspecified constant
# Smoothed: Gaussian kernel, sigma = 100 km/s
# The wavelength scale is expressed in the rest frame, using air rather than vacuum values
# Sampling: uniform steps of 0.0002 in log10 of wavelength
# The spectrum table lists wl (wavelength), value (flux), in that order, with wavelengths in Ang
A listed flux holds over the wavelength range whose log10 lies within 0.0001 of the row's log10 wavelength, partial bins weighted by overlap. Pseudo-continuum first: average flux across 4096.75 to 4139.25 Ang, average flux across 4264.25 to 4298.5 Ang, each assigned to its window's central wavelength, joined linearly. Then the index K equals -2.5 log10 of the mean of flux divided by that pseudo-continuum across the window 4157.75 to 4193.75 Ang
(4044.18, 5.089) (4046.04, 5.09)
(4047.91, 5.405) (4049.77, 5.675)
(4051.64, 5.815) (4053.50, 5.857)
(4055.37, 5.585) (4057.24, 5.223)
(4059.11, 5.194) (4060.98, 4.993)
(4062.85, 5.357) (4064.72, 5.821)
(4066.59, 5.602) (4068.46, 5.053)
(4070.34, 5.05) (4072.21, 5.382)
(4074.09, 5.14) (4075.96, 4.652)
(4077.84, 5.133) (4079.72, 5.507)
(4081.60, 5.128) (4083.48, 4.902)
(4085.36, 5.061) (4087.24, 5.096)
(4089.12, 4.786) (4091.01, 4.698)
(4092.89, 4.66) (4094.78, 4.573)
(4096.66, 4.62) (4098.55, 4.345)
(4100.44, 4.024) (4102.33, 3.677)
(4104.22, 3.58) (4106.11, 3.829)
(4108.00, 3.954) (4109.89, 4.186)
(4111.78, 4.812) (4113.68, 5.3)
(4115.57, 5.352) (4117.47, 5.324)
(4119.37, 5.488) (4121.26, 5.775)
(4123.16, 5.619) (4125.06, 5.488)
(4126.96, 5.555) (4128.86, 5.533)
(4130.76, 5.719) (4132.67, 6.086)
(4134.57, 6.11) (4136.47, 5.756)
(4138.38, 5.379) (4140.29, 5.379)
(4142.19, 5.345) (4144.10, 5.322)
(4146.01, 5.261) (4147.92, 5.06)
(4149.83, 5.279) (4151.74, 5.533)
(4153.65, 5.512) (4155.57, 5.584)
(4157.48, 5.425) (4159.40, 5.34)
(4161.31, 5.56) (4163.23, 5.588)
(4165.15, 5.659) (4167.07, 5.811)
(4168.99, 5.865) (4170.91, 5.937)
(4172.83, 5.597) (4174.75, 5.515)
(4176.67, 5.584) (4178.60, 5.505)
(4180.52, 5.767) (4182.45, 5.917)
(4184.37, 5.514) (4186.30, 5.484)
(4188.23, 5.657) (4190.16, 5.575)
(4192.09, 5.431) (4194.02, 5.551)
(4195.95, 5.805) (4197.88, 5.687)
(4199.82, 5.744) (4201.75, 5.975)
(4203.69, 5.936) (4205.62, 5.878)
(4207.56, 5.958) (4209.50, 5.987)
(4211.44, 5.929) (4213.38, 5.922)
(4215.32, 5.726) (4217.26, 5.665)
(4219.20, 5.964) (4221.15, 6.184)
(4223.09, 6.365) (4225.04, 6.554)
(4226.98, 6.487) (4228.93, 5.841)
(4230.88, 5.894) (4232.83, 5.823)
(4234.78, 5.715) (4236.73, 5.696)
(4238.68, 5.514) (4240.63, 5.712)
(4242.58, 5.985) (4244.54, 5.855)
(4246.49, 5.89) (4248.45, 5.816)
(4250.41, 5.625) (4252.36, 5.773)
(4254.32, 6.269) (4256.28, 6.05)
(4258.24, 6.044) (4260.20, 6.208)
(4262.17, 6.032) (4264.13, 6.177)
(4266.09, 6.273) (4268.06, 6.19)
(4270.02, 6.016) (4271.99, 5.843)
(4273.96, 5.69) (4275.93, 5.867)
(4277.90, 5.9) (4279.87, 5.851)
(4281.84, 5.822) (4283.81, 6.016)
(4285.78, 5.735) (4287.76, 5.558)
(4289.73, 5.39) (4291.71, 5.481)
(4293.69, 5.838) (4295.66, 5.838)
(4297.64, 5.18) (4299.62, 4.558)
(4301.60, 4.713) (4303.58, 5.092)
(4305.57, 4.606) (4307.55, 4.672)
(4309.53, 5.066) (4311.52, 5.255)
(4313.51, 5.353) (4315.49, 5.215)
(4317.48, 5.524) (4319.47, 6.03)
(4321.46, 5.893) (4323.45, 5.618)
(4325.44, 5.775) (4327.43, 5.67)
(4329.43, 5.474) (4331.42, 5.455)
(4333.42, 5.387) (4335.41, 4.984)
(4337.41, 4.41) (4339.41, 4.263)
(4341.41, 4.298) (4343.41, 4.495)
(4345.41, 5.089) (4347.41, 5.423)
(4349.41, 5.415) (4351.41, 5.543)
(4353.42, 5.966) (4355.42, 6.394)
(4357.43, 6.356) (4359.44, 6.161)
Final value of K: -0.06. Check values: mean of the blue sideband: 5.03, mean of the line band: 5.62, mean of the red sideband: 5.81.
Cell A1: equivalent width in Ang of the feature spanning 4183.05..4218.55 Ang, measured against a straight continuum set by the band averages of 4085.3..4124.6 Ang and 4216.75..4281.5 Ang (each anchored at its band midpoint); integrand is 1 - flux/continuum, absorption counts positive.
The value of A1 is -1.33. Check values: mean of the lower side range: 4.71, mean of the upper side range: 5.96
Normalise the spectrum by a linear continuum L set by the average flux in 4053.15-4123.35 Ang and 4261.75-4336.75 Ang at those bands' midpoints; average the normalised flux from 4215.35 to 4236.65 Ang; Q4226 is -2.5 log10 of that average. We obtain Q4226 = -0.13 mag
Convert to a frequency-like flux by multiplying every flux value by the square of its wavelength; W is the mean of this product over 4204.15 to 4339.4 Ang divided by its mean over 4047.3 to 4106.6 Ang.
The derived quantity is 1.25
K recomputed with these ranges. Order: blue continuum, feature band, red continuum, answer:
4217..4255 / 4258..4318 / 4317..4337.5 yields 0.02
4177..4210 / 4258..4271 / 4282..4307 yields -0.13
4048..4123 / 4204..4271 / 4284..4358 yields -0.15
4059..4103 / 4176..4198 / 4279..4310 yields -0.10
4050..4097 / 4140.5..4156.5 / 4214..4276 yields 0.03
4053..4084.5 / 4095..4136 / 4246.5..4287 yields 0.09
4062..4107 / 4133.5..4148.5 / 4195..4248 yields -0.04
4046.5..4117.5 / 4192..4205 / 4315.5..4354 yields -0.13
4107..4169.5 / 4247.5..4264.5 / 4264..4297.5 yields -0.04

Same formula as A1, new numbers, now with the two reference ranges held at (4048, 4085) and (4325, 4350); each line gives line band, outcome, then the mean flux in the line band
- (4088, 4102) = 2.1 Ang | 4.5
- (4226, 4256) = -4.1 Ang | 5.87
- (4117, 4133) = -1.1 Ang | 5.61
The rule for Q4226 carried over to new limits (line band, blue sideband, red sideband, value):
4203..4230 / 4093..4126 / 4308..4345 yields -0.21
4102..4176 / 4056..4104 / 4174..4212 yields 0.00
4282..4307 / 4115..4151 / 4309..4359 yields 0.01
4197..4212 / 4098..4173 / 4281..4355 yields -0.12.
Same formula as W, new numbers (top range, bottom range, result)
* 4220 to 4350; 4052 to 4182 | 1.16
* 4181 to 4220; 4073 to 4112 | 1.32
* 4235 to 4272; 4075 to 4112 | 1.41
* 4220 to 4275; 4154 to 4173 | 1.11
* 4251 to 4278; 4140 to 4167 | 1.17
